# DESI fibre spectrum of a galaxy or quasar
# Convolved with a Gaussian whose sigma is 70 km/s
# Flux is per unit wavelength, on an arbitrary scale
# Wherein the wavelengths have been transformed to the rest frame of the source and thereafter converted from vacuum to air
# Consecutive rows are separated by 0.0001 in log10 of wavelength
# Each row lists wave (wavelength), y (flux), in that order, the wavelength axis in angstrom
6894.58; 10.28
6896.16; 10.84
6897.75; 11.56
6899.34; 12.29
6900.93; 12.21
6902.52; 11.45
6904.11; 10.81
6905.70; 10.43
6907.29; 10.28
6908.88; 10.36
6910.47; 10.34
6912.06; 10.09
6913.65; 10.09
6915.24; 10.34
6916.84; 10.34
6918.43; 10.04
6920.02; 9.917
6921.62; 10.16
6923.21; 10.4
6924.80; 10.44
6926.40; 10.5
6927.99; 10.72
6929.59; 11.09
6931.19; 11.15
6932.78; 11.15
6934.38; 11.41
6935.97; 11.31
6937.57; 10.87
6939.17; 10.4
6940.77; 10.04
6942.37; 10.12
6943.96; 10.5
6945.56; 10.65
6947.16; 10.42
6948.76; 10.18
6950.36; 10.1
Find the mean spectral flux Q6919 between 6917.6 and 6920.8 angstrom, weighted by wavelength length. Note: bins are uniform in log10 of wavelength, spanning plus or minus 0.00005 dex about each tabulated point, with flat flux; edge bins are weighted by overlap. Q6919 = 10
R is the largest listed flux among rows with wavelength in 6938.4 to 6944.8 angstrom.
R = 10.5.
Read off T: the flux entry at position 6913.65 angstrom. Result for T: 10.09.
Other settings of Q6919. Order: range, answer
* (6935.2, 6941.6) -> 10.6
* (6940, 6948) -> 10.4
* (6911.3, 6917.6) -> 10.2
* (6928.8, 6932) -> 11.1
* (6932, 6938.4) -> 11.2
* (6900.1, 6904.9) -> 11.5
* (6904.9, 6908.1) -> 10.4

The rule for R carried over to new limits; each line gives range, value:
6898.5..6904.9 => 12.29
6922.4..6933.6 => 11.15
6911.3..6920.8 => 10.34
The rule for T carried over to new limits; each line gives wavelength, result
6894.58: 10.28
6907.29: 10.28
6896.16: 10.84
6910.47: 10.34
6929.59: 11.09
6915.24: 10.34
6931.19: 11.15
